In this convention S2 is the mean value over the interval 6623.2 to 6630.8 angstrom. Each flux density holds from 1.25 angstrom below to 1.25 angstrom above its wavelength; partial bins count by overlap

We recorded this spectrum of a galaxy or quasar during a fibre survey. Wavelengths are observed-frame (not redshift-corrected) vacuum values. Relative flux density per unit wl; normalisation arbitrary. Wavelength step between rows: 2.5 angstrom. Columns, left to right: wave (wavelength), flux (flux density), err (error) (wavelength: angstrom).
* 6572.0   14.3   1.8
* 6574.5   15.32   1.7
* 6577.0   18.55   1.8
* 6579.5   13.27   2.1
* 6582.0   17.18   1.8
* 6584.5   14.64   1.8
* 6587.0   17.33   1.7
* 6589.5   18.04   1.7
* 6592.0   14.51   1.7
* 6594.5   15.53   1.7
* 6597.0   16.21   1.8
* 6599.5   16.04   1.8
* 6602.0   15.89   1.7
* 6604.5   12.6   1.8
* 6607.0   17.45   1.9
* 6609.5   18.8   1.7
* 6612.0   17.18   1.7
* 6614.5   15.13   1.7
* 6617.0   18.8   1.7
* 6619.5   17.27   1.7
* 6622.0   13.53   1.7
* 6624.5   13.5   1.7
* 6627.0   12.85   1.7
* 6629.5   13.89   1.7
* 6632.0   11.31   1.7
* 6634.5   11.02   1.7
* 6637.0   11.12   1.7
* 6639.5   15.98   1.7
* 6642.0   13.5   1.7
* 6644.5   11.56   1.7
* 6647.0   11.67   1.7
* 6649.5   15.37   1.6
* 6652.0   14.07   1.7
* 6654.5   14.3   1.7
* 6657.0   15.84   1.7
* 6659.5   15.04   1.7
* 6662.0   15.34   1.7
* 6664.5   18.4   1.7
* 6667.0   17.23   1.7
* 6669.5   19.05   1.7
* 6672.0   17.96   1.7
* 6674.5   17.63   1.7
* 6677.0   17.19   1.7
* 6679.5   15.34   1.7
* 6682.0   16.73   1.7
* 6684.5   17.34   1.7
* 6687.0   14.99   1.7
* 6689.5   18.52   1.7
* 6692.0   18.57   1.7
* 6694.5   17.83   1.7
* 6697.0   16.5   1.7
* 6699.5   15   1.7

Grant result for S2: 13.4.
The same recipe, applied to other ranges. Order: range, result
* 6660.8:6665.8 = 16.9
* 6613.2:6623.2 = 16.2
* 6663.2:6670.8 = 18.2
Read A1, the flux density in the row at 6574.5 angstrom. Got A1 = 15.32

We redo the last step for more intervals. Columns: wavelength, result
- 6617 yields 18.8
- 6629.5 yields 13.89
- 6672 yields 17.96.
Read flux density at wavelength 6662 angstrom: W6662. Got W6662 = 15.34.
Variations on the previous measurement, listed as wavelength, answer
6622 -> 13.53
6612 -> 17.18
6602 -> 15.89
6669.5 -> 19.05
